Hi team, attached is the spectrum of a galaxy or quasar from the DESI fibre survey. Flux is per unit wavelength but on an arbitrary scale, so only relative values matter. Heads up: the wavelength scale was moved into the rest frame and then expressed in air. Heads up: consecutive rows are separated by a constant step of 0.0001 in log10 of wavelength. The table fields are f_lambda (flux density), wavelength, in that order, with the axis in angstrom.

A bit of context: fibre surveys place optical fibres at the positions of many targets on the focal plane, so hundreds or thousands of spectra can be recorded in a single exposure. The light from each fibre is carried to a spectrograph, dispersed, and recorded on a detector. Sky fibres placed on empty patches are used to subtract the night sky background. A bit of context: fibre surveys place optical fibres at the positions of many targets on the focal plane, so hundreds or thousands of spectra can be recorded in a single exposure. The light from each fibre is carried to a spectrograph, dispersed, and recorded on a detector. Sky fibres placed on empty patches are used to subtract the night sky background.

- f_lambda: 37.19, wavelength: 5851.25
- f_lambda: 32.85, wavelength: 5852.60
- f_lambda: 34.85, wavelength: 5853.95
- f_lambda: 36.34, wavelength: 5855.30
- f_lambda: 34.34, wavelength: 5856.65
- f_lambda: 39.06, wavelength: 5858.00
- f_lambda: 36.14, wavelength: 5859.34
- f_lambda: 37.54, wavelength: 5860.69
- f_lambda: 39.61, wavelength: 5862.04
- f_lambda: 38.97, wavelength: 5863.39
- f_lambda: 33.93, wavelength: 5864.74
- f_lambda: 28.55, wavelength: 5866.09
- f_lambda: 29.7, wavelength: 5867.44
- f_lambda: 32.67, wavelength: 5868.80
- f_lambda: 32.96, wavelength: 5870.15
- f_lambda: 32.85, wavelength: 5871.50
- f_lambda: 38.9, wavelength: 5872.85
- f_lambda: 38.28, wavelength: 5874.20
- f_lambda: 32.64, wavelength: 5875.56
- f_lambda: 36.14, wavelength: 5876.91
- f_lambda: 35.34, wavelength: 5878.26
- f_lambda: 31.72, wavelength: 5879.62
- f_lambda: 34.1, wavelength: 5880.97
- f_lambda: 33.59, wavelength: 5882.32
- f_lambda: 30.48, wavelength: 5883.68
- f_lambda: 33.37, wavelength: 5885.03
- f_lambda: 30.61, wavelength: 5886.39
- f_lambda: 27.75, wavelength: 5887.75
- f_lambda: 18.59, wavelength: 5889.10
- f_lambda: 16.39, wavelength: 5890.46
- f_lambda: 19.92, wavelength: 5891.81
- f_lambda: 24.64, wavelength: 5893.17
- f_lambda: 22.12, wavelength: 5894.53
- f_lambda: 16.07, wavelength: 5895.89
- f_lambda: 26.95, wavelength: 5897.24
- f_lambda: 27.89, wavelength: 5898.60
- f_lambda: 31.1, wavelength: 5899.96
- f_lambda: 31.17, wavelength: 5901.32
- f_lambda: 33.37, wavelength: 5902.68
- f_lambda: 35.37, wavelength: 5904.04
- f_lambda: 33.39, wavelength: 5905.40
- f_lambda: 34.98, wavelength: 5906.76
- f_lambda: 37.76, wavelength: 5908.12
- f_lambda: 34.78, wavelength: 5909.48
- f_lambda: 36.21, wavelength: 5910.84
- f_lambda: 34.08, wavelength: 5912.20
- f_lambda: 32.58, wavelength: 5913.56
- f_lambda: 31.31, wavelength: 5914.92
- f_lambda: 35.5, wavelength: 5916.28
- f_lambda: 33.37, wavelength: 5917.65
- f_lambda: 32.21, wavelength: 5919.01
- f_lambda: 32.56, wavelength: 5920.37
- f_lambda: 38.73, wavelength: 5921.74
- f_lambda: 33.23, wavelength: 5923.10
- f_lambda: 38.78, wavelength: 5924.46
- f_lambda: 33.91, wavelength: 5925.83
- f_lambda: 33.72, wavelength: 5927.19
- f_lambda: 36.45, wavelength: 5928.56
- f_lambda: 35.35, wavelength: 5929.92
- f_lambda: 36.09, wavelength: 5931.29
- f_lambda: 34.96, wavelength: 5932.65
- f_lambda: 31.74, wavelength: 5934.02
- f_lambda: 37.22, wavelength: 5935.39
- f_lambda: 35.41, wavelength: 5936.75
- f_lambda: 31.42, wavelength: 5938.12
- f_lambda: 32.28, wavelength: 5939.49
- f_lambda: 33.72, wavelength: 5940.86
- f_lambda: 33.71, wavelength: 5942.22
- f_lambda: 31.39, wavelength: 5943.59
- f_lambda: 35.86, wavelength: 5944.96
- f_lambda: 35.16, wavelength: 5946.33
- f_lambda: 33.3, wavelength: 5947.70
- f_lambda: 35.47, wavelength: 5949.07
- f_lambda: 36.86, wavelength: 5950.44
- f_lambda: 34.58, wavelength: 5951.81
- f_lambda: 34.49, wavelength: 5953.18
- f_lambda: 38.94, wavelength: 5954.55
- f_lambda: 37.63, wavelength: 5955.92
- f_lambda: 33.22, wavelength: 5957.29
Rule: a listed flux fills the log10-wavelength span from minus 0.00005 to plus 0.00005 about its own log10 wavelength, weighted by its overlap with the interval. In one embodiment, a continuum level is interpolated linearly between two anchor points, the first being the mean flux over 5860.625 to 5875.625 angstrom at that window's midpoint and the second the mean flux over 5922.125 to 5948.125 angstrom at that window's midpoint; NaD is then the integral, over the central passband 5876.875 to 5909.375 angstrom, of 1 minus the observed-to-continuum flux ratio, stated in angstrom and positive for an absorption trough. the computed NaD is 5.02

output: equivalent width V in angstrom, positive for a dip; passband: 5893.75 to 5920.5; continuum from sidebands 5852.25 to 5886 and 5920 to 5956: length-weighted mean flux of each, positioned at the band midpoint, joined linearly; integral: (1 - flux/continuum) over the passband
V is 2.4 angstrom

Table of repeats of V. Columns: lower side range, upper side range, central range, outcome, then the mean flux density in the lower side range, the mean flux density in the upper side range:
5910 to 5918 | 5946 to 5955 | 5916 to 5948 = 0.2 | 33.9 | 35.5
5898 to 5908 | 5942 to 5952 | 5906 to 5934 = -1.1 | 32.8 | 34.6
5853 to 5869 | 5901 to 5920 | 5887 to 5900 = 4.4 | 35.2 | 34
